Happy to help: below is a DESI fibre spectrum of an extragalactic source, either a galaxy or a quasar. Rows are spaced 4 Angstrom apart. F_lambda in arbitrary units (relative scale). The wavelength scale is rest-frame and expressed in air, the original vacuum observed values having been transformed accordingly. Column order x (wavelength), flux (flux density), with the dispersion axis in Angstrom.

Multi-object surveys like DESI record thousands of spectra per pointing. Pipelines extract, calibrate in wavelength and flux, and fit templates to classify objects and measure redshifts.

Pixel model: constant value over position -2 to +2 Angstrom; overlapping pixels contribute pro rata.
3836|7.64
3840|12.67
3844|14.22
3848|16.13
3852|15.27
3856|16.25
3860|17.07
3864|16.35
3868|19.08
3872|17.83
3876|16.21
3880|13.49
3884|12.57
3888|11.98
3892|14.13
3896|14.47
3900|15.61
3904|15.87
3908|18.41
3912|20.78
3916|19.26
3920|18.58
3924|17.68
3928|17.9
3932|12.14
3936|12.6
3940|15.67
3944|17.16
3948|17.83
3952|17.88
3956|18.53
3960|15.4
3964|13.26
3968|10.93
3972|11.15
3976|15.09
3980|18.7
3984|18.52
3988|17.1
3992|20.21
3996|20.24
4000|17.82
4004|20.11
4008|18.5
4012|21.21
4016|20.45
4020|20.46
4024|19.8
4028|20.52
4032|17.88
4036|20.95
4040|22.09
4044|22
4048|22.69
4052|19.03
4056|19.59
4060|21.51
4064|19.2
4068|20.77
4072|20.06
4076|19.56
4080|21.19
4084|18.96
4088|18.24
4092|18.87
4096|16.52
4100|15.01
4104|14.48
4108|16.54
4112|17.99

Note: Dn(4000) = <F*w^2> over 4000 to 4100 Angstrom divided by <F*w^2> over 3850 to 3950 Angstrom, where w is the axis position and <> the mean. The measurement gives 1.32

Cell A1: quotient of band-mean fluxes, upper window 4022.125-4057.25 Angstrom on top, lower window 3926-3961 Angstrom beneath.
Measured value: 1.27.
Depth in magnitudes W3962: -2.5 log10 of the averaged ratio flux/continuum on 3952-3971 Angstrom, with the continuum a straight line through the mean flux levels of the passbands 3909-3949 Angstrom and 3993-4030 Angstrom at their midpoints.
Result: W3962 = 0.22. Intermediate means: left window 17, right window 19.9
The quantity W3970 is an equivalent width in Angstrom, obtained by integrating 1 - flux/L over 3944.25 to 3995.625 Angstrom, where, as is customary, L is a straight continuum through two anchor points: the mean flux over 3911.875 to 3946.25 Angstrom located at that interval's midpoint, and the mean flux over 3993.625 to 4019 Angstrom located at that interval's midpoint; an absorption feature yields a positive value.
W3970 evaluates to 5.40 Angstrom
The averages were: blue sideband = 16.7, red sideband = 19.8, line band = 16.4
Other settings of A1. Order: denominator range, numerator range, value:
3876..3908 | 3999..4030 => 1.38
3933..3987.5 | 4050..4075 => 1.28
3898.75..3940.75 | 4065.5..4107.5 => 1.09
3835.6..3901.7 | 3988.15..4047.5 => 1.35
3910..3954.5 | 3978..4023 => 1.14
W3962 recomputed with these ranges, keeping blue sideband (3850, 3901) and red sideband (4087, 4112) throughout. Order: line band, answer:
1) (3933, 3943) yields 0.11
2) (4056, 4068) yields -0.23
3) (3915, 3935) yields -0.07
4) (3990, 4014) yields -0.22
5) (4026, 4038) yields -0.21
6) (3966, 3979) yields 0.23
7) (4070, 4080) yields -0.21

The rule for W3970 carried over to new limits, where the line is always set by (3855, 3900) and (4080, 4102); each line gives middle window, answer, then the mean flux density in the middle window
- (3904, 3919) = -3.0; 18.9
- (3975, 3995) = -1.9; 18.2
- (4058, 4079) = -3.2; 20.3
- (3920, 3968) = 0.7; 15.9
